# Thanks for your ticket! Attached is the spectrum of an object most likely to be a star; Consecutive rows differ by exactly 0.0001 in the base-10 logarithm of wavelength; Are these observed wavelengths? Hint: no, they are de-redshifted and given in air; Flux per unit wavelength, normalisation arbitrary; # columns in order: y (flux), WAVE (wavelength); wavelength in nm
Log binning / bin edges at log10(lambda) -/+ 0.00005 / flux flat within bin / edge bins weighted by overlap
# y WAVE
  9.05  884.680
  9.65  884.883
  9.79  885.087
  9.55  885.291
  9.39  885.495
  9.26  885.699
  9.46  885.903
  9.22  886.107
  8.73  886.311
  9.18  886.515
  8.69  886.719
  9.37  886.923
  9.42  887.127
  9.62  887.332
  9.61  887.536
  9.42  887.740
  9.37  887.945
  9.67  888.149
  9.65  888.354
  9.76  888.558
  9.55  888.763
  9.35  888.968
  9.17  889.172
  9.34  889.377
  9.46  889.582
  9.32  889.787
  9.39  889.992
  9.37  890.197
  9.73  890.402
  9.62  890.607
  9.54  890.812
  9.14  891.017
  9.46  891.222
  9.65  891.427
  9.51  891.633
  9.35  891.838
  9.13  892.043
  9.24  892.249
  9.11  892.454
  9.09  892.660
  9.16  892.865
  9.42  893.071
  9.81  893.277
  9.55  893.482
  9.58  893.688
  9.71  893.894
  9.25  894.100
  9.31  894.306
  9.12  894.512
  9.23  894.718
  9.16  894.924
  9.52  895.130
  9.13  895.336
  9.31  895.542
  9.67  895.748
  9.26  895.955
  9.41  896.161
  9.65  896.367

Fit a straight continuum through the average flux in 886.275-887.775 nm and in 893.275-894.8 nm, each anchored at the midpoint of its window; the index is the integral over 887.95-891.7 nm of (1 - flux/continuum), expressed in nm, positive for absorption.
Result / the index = -0.06 nm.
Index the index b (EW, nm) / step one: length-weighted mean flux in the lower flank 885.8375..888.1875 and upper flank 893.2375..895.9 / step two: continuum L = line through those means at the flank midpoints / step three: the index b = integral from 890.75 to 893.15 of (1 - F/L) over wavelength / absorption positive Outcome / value 0.01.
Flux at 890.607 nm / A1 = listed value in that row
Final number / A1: 9.62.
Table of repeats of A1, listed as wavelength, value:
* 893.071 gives 9.42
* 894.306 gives 9.31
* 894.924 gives 9.16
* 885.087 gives 9.79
